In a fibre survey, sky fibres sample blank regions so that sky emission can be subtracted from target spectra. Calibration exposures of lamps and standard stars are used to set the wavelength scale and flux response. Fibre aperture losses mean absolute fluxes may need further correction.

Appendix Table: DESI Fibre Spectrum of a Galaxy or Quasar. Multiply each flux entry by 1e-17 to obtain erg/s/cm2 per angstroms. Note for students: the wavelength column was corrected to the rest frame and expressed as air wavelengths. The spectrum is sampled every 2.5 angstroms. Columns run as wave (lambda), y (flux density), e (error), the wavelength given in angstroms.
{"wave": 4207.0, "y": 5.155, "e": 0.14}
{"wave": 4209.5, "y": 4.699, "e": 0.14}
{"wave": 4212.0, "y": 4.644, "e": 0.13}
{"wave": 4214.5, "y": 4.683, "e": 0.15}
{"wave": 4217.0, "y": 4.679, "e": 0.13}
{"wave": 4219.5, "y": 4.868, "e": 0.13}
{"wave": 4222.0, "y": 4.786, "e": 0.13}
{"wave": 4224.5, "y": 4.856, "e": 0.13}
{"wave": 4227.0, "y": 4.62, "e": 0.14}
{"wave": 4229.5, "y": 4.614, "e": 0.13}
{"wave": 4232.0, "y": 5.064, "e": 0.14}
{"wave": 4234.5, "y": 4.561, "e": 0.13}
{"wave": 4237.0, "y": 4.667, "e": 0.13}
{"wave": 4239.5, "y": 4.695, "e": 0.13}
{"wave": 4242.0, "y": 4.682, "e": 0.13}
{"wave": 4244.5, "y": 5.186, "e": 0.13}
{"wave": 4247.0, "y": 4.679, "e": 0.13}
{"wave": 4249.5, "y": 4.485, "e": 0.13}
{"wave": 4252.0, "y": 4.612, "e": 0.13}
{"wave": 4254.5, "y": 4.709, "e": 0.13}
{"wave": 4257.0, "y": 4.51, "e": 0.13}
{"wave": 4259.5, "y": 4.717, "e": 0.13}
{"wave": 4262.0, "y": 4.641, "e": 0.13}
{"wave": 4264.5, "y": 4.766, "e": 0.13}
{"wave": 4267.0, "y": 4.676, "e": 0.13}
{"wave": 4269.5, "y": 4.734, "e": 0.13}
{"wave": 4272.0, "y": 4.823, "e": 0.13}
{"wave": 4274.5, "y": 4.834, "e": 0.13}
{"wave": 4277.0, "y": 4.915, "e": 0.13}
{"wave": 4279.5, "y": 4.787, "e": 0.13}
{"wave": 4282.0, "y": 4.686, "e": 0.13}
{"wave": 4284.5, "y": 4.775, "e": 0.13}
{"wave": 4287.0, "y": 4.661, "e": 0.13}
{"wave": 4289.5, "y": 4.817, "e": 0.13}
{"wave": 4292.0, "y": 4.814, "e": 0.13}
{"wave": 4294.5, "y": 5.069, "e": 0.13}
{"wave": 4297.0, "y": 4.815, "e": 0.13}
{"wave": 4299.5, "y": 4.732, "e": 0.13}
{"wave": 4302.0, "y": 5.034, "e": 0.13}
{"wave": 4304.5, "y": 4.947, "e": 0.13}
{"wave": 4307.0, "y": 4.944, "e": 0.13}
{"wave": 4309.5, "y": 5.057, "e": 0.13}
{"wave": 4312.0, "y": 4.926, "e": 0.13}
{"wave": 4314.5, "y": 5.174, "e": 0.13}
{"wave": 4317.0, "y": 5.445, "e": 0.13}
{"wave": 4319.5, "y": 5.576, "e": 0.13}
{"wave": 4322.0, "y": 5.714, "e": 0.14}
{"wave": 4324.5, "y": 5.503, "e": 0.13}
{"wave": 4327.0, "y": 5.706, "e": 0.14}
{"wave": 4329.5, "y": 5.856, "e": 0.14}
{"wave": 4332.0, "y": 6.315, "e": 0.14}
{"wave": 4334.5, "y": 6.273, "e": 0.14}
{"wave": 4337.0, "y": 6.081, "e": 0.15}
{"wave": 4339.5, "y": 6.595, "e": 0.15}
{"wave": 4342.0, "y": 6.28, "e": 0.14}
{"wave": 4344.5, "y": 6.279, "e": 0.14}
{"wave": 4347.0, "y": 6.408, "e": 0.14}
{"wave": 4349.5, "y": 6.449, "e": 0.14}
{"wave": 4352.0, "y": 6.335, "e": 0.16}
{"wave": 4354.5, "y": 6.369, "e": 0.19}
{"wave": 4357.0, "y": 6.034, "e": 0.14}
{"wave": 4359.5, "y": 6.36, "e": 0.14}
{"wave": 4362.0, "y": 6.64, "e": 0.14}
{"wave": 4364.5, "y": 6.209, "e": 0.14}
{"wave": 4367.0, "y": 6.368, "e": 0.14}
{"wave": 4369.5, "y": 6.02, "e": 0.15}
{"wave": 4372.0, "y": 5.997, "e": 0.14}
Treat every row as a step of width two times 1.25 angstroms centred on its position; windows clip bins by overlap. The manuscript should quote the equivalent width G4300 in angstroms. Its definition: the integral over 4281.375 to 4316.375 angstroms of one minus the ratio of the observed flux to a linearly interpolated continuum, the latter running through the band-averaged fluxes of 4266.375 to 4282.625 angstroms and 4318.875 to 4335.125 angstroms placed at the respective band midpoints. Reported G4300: 2.5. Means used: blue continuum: 4.79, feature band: 4.9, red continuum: 5.84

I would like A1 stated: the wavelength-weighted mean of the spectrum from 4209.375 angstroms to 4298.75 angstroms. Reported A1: 4.75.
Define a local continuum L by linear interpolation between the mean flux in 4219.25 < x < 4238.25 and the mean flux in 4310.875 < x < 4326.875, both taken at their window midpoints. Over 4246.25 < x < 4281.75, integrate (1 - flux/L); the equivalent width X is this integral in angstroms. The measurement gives 2.2 angstroms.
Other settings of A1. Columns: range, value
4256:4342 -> 5.16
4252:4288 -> 4.73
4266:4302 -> 4.8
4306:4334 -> 5.5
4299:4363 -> 5.82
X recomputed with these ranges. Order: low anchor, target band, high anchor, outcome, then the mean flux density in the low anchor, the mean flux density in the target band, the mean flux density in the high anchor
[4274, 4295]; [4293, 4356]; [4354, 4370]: -0.95 angstroms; 4.81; 5.67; 6.29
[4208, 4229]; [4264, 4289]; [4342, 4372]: 2.87 angstroms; 4.73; 4.77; 6.3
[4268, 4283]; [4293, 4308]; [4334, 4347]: 1.27 angstroms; 4.8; 4.92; 6.31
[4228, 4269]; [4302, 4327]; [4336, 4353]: 2.46 angstroms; 4.7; 5.27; 6.35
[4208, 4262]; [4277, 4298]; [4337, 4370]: 2.40 angstroms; 4.72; 4.81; 6.33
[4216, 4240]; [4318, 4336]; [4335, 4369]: 0.50 angstroms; 4.74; 5.85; 6.33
